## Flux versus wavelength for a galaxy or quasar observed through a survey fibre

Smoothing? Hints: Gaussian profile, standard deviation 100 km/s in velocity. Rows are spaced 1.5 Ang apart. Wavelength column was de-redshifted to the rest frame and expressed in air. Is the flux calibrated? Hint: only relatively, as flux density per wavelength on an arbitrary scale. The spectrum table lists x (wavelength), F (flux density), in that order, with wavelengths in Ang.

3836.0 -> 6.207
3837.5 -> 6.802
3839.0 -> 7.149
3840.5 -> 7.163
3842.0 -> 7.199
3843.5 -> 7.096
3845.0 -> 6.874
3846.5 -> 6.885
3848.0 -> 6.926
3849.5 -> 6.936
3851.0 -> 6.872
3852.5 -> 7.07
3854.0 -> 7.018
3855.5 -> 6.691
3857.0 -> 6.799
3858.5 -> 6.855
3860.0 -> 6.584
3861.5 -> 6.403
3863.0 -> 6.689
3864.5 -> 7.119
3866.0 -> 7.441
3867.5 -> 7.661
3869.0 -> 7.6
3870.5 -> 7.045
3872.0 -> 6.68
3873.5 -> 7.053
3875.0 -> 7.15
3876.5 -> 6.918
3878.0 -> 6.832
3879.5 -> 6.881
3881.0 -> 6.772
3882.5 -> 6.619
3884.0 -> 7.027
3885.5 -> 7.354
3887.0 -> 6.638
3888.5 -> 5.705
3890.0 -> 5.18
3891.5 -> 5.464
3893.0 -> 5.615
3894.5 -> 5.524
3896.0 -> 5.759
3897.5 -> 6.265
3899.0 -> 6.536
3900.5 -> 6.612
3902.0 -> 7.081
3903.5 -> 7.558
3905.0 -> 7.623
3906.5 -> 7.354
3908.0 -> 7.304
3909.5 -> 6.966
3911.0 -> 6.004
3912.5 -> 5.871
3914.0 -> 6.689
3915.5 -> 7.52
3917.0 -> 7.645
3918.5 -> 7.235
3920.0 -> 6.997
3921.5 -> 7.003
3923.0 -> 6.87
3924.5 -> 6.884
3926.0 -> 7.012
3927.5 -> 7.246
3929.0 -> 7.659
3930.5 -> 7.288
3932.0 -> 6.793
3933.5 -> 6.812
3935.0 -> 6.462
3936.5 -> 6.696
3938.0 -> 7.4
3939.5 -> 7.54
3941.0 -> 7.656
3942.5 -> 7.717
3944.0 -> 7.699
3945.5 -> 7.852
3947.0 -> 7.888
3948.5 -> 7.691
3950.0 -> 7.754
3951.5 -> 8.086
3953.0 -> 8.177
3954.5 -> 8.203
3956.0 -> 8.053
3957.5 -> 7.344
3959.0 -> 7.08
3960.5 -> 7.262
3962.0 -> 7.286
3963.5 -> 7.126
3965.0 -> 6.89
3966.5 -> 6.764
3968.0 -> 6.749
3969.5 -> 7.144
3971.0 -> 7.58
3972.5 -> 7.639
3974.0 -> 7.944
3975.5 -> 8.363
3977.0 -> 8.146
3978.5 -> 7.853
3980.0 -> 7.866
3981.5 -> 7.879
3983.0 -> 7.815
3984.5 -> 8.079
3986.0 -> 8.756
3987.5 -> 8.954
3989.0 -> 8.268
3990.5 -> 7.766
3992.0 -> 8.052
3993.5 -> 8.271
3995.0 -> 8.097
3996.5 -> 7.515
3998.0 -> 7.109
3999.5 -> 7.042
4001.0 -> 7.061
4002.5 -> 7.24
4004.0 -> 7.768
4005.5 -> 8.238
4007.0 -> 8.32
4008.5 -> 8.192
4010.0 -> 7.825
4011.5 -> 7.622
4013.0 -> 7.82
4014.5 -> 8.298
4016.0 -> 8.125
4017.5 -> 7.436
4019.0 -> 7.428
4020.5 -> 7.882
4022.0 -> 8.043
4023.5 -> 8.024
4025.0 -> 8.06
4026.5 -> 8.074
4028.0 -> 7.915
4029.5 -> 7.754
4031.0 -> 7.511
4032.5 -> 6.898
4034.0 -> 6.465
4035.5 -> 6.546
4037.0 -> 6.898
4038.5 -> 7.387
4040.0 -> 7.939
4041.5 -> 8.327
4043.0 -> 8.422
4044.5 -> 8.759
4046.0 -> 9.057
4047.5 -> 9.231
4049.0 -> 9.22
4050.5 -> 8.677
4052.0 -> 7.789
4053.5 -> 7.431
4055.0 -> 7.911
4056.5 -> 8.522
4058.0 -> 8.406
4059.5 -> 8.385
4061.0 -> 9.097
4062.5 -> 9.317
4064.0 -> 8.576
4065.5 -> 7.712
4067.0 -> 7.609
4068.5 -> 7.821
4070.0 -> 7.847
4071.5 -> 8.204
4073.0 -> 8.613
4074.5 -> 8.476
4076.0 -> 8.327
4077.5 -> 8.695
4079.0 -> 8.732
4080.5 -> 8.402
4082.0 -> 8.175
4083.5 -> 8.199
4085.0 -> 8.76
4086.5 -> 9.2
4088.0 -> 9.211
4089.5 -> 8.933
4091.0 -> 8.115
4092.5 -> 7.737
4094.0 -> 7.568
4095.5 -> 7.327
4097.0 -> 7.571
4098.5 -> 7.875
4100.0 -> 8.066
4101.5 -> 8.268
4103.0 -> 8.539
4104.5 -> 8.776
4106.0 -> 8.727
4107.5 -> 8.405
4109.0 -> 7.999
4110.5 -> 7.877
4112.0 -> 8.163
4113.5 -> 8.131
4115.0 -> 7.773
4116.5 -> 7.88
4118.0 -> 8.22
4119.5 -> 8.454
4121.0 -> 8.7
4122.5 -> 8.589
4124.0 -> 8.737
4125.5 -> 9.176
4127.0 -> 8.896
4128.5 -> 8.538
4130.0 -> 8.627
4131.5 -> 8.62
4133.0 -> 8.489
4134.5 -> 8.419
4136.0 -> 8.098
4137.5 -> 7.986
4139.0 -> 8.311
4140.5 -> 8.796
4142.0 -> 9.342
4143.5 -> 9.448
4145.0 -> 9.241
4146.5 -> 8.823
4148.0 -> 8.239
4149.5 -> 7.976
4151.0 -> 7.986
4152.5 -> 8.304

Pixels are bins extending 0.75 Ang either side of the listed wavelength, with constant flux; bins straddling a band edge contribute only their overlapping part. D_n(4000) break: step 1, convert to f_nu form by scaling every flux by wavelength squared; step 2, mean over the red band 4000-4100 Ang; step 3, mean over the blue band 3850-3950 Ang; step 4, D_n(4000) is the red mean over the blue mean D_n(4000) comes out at 1.26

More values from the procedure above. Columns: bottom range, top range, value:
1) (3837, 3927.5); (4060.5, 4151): 1.38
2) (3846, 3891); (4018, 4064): 1.29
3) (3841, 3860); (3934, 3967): 1.14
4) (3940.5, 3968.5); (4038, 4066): 1.18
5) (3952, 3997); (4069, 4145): 1.16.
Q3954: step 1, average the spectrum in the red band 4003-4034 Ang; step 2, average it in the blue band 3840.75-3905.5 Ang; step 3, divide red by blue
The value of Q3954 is 1.16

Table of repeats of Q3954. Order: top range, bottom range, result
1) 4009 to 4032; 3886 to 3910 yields 1.22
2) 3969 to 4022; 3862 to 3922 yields 1.16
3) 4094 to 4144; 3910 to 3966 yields 1.15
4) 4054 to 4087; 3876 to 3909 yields 1.28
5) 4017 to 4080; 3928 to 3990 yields 1.06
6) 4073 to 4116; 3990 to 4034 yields 1.07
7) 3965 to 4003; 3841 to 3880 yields 1.11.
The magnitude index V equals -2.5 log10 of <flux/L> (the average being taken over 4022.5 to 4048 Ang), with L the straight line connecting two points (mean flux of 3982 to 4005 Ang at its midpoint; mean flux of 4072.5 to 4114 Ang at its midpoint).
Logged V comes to 0.03 mag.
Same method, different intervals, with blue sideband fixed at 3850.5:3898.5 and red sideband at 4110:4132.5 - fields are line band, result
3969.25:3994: -0.08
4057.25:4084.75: -0.04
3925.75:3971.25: -0.03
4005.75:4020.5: -0.03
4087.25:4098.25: 0.02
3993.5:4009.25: -0.02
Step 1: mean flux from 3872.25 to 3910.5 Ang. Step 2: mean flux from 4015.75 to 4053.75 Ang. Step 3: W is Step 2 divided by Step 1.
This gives 1.2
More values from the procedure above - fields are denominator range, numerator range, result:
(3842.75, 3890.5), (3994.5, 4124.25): 1.18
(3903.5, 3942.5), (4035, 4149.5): 1.18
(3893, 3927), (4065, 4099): 1.21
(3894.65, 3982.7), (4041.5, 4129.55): 1.15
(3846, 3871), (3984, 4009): 1.14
